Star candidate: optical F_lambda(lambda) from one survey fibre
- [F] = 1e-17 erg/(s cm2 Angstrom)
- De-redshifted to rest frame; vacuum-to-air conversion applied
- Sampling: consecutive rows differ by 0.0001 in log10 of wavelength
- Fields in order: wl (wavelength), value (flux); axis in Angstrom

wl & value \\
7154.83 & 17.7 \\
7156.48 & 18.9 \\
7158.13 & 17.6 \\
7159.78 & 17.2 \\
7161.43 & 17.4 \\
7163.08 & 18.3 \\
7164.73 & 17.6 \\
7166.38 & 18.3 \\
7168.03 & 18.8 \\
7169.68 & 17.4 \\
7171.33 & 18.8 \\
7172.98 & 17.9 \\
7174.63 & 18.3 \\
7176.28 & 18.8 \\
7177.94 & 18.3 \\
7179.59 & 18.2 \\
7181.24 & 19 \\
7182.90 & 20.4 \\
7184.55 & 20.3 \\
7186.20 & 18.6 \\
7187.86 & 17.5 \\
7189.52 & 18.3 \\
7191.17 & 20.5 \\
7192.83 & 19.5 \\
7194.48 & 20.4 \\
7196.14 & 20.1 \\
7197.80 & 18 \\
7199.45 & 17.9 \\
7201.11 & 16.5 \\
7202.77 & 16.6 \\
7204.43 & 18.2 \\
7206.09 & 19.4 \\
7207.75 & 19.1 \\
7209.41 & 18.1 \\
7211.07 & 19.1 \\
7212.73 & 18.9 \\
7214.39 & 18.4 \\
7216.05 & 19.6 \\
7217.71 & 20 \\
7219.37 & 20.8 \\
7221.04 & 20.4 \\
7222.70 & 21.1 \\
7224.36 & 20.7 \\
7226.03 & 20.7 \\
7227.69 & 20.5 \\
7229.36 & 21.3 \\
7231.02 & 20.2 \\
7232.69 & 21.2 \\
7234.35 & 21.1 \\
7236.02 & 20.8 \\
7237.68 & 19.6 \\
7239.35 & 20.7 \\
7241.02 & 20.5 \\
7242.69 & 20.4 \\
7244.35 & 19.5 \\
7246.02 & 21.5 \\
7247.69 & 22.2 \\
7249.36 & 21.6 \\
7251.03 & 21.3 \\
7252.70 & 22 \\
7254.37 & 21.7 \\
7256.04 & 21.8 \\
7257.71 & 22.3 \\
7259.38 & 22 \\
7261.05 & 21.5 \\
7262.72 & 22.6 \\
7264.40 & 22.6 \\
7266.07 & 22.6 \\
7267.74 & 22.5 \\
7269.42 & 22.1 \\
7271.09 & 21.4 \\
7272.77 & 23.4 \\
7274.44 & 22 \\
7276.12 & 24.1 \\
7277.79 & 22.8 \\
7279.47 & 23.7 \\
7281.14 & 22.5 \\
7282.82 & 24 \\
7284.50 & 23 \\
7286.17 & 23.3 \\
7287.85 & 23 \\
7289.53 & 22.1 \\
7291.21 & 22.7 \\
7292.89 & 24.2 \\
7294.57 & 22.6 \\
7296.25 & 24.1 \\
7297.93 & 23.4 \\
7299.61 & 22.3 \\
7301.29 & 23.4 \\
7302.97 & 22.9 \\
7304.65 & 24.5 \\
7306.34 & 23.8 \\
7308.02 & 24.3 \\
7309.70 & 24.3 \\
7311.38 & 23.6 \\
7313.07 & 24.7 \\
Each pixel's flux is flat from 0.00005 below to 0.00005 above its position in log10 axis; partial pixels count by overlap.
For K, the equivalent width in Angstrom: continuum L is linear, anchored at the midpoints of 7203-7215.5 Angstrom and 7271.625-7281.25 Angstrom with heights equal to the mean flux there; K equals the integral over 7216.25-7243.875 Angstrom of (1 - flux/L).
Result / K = -0.79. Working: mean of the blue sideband 18.7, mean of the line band 20.6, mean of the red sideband 23.1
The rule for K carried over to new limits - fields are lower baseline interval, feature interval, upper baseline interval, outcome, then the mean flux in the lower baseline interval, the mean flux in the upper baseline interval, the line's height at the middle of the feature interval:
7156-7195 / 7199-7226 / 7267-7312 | 1.3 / 18.6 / 23.2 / 20.1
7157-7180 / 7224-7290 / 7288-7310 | -0.4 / 18.1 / 23.4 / 21.7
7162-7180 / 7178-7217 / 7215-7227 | 1.2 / 18.2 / 20.4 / 19.4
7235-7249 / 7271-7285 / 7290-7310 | -0.4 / 20.7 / 23.5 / 22.4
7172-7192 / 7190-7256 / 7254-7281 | 1.8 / 18.8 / 22.5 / 20.6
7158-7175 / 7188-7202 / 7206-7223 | 0.0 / 18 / 19.5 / 18.9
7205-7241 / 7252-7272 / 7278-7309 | -0.2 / 20.1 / 23.3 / 21.9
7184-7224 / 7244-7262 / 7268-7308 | -0.2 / 19.1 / 23.1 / 21.4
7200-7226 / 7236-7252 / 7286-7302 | -0.1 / 19.2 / 23.1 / 20.7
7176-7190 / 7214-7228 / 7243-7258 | 0.0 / 18.8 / 21.5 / 20.3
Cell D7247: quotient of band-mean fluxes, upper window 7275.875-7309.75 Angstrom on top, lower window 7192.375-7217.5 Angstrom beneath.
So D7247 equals 1.3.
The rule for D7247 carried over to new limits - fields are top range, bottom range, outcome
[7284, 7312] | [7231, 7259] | 1.11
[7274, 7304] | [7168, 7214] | 1.24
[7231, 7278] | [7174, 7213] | 1.16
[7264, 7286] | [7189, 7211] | 1.22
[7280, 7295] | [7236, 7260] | 1.09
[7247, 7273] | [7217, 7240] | 1.07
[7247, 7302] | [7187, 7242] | 1.16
